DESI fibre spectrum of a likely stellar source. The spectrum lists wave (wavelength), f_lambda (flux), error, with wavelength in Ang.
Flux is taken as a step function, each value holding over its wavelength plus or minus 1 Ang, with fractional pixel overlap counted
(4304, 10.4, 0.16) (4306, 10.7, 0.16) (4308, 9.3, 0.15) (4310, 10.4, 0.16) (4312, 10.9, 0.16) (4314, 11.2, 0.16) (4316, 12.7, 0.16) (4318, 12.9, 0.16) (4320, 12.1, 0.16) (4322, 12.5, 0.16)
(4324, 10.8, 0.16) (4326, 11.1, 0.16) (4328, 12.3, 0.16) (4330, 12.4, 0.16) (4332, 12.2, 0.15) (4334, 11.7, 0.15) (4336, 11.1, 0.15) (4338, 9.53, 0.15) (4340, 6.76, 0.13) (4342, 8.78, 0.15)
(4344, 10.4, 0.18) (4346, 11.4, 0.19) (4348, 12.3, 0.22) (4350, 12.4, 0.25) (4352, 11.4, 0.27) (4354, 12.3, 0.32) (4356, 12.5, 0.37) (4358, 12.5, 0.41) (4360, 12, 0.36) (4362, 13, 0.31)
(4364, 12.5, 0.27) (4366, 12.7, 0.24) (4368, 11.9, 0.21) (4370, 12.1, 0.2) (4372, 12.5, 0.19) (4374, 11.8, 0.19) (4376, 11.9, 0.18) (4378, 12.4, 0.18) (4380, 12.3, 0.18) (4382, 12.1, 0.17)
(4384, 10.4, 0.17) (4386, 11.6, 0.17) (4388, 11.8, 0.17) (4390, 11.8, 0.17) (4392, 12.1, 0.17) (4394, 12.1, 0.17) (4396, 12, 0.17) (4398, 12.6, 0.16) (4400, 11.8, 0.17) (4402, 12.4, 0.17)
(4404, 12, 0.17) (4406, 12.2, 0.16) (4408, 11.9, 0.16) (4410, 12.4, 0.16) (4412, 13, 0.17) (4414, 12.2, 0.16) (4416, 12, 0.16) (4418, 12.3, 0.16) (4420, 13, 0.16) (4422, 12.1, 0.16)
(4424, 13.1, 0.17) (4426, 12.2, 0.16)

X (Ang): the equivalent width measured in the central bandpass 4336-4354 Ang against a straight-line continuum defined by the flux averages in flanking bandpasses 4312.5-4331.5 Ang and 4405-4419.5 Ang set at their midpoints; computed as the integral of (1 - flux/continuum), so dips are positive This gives 2.3 Ang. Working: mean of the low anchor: 12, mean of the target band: 10.5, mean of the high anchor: 12.3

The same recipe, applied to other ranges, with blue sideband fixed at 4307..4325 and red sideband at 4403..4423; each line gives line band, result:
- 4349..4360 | -0.40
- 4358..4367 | -0.53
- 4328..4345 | 1.66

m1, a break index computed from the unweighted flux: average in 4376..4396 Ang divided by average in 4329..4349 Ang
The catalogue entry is 1.11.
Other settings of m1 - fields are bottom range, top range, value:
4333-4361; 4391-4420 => 1.11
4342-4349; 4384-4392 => 1.06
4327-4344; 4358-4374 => 1.17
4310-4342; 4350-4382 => 1.09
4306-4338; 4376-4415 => 1.05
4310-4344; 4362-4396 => 1.08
